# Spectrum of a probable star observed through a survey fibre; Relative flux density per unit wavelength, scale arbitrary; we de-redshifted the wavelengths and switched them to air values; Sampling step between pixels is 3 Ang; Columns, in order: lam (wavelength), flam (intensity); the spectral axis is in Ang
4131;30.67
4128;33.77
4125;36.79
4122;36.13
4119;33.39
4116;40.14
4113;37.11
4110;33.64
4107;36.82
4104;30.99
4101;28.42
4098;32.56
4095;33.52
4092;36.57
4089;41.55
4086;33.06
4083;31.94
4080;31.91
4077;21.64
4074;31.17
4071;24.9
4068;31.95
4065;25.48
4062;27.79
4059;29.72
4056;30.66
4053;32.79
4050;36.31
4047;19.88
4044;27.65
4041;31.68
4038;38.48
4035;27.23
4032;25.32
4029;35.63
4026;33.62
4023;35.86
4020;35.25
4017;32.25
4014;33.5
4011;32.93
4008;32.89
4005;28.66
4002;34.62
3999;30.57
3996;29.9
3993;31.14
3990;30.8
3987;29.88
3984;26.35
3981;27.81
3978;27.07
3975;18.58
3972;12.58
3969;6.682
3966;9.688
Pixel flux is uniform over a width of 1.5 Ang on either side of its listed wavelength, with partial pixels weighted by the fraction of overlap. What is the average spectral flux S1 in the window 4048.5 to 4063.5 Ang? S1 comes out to 31.5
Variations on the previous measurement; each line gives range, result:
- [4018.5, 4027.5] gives 34.9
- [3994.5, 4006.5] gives 30.9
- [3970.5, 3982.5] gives 21.5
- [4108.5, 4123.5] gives 36.1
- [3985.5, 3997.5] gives 30.4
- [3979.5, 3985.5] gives 27.1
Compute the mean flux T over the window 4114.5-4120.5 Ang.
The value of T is 36.8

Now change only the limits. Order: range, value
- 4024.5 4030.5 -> 34.6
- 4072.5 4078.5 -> 26.4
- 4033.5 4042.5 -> 32.5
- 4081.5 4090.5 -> 35.5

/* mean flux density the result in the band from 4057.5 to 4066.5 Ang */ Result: 27.7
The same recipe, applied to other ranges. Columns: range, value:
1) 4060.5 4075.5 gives 28.3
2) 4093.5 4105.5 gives 31.4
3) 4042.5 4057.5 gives 29.5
